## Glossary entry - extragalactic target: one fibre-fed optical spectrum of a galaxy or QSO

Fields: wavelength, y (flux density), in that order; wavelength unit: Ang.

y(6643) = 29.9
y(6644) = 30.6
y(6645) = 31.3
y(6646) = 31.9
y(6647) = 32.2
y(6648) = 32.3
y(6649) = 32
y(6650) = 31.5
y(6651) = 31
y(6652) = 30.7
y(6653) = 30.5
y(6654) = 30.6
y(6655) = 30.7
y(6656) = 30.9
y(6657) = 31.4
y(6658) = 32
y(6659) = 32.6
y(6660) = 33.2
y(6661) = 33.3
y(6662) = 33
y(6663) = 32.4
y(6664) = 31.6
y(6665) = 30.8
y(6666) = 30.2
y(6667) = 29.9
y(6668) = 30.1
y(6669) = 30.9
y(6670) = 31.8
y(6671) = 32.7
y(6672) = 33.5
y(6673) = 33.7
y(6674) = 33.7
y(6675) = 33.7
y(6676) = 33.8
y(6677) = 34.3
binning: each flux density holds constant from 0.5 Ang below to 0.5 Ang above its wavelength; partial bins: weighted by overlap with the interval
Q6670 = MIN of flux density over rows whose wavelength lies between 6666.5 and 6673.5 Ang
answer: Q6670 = 29.9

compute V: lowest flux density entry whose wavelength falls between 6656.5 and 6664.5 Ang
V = 31.4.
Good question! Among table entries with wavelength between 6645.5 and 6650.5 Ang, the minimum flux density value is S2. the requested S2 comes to 31.5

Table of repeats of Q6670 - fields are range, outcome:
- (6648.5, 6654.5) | 30.5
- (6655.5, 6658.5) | 30.9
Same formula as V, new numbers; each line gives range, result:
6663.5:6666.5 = 30.2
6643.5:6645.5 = 30.6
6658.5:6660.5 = 32.6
